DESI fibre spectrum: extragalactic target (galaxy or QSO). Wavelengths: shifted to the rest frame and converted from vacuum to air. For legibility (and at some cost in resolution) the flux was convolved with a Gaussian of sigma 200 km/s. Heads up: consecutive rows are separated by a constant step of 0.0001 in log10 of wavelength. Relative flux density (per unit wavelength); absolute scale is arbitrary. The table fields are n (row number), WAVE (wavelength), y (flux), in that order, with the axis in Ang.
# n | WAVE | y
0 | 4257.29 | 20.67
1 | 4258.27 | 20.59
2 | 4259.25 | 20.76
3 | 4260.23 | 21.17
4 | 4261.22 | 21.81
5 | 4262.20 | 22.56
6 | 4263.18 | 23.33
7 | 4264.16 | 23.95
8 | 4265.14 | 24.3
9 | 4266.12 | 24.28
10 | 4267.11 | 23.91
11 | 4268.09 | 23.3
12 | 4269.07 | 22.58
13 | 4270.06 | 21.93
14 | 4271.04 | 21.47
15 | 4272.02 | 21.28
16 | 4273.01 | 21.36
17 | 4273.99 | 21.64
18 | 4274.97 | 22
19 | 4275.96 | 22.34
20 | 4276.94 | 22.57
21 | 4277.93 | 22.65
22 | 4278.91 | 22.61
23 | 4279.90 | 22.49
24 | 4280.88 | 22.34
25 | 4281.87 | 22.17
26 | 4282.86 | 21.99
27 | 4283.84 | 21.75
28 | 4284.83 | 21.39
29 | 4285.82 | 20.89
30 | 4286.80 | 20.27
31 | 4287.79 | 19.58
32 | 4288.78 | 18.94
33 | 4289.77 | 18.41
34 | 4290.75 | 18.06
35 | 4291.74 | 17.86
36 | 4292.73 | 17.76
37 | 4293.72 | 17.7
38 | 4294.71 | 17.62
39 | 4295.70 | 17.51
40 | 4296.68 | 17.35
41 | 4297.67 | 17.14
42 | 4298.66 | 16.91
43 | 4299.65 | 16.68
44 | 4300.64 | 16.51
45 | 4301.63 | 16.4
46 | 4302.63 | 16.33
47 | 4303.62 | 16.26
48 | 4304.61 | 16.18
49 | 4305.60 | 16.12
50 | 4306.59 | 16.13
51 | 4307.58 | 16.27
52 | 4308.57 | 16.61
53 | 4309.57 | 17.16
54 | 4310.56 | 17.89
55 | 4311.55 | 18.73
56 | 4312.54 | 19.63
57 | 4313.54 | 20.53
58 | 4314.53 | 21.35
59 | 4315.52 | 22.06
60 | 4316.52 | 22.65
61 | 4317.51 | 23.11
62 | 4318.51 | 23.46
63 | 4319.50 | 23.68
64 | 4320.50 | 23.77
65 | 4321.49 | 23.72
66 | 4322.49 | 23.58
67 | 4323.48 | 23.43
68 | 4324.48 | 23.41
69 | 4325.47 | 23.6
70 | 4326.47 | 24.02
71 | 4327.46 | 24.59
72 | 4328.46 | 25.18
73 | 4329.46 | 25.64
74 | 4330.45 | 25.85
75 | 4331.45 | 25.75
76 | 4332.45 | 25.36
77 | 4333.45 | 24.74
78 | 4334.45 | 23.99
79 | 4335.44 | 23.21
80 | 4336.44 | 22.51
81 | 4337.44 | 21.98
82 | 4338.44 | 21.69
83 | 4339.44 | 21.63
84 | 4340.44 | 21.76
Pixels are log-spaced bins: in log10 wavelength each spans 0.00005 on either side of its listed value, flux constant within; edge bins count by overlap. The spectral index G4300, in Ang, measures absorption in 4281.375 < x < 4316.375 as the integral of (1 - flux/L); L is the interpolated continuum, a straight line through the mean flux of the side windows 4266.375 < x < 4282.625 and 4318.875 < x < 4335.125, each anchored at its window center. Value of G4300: 7.2 Ang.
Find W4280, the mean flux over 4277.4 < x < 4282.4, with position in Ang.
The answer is 22.4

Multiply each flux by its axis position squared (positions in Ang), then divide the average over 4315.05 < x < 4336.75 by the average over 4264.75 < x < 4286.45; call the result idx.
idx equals 1.10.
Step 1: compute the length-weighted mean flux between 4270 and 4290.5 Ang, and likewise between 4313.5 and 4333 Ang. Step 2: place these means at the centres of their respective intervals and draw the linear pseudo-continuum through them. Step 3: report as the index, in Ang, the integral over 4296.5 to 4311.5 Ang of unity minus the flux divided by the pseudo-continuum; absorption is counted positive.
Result 4.0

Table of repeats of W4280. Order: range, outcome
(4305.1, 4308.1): 16.2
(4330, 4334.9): 25.1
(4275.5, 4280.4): 22.6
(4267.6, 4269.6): 22.9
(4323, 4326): 23.5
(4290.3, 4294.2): 17.8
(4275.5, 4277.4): 22.5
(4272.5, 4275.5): 21.6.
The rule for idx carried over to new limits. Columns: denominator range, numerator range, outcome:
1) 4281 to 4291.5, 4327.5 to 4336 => 1.25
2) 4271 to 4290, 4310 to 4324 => 1.04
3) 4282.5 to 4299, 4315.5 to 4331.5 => 1.29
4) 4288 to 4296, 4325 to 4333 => 1.41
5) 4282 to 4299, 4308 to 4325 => 1.14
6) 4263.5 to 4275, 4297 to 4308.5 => 0.74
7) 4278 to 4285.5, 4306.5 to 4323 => 0.95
